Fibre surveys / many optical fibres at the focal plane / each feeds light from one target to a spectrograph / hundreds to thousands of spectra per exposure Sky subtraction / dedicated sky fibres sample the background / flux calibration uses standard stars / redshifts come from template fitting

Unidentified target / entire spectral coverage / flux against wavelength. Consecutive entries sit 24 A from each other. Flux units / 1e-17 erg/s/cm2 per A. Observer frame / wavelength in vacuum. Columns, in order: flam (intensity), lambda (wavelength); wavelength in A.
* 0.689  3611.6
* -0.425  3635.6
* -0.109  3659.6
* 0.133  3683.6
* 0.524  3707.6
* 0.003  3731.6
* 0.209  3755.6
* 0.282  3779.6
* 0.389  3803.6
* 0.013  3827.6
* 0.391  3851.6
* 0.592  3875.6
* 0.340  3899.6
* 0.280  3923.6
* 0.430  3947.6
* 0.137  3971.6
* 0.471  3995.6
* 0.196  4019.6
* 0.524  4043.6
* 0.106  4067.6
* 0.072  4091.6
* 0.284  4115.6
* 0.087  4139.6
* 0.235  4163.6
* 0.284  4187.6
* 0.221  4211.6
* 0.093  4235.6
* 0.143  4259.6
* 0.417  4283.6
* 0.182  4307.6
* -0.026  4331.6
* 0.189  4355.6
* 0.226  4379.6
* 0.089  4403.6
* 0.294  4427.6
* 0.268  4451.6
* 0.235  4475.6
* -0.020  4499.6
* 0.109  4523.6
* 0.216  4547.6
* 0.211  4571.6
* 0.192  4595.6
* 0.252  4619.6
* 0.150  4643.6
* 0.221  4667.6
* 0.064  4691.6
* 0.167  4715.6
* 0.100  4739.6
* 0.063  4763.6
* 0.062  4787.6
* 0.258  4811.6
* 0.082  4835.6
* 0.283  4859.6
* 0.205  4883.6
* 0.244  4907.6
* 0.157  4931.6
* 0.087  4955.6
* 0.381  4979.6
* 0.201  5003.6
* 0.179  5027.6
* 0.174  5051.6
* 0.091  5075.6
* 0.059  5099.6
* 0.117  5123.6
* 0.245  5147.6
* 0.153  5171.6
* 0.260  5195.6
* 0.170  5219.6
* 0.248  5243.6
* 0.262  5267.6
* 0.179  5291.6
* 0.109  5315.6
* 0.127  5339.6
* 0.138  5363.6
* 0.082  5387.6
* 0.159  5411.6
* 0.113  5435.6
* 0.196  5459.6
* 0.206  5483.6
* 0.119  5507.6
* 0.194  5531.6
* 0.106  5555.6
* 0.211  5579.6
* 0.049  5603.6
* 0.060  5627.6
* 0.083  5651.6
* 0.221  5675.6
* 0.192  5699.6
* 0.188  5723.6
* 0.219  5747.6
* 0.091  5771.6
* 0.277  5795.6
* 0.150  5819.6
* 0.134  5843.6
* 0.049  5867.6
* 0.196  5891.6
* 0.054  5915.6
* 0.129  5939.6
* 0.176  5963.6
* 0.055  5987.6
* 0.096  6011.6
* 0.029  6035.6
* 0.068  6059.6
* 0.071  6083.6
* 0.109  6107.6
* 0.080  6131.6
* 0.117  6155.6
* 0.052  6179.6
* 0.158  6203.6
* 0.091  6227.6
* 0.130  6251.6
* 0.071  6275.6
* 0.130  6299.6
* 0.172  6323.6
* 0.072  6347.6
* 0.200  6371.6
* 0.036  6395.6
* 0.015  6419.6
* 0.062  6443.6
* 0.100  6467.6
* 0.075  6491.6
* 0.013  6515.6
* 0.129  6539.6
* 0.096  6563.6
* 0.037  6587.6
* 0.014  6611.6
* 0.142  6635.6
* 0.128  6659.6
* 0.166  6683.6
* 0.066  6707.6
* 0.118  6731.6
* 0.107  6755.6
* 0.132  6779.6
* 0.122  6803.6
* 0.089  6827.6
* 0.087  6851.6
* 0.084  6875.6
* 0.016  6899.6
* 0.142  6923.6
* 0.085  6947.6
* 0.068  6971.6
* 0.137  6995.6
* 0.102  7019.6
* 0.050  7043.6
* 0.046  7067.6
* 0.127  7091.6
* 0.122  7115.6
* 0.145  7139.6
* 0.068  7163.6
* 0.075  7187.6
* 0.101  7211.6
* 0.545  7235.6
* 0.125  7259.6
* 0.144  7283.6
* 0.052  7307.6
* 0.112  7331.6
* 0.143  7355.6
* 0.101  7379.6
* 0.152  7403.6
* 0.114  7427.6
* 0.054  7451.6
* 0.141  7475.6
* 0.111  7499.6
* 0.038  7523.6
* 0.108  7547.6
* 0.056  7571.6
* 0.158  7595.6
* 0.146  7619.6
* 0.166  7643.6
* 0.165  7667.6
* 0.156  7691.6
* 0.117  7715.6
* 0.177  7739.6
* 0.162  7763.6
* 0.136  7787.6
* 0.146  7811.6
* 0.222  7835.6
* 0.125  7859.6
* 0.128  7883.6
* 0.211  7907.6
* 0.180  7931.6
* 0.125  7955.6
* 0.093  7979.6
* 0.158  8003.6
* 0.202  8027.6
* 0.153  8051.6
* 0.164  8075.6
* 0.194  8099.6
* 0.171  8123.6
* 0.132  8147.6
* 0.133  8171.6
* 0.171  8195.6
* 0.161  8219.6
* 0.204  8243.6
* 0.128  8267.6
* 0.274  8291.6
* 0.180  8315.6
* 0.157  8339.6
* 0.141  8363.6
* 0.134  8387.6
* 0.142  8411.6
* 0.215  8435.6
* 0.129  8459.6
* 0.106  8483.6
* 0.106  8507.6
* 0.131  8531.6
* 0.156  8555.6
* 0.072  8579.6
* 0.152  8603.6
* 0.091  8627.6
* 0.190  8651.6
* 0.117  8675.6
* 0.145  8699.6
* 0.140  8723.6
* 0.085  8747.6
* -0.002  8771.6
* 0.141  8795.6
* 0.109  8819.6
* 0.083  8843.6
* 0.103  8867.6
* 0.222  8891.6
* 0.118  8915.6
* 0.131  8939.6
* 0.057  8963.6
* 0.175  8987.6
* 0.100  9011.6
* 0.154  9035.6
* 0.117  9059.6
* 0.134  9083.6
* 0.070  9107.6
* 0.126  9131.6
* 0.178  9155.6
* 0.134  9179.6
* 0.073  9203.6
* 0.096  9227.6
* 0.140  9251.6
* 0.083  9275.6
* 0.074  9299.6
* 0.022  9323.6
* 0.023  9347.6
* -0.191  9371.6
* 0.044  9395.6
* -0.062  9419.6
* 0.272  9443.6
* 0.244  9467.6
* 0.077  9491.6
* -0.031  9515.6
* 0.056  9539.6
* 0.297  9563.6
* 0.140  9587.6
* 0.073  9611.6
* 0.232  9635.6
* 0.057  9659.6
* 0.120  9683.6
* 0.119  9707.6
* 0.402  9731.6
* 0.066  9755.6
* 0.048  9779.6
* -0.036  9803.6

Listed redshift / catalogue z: 0.94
